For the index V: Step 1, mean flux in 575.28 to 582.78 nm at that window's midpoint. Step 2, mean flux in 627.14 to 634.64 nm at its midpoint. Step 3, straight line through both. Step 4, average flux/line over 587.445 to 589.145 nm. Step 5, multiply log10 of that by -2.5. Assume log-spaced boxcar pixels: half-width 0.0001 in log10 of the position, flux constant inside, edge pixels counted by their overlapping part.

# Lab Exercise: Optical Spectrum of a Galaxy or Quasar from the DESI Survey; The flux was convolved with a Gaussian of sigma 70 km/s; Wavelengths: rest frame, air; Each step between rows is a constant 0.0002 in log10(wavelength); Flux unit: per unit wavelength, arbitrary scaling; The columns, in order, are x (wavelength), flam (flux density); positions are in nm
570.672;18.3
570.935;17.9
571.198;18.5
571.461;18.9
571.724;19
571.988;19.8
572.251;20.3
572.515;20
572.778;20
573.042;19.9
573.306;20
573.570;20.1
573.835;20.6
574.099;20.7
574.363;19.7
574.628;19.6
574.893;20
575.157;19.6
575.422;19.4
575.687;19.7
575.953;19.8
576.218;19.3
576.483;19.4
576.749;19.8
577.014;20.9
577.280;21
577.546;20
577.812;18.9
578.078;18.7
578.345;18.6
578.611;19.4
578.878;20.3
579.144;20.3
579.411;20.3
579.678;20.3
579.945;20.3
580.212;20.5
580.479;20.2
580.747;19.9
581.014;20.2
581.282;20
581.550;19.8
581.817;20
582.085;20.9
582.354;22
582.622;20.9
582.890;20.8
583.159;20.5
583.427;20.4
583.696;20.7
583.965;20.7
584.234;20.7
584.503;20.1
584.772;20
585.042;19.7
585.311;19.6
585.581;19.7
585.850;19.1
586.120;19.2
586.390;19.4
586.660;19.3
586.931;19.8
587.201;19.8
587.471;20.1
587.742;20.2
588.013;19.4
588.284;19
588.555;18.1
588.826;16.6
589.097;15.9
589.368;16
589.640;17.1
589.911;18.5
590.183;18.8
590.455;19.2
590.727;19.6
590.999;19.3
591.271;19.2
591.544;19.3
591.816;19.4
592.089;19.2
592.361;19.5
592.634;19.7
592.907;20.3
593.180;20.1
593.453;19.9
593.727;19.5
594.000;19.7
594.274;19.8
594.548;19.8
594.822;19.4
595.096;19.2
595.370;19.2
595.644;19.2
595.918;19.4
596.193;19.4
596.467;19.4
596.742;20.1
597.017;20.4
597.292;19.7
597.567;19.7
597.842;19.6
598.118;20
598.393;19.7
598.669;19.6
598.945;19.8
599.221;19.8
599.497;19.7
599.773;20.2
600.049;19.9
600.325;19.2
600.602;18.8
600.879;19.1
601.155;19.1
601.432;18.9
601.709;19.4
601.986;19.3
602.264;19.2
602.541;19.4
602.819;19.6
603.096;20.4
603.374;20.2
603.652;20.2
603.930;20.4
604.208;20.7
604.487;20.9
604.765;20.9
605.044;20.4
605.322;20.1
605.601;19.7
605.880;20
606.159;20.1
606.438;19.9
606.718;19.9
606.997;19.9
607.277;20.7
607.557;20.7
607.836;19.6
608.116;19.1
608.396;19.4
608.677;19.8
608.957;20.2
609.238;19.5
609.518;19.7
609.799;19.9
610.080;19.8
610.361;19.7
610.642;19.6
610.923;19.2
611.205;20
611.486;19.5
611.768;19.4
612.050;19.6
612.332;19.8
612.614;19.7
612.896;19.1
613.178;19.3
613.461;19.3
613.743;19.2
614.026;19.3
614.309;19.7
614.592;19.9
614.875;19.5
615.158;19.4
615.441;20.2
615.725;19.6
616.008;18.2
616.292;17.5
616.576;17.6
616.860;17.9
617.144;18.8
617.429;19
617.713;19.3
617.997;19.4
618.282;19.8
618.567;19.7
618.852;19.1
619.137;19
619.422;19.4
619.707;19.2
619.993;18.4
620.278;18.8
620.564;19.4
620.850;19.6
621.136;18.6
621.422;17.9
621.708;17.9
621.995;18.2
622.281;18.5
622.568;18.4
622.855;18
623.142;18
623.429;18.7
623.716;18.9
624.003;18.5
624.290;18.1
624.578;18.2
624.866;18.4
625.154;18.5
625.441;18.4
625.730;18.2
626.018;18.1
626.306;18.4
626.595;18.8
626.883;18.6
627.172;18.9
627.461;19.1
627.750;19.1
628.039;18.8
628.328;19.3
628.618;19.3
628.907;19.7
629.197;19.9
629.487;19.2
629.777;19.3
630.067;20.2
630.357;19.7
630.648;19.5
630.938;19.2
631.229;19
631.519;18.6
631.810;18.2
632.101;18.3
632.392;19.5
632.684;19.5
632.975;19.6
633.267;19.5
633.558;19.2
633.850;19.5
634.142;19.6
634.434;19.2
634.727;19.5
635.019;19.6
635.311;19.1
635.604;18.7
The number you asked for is 0.08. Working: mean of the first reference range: 20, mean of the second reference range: 19.3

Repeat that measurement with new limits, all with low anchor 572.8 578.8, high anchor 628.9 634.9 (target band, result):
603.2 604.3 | -0.04 mag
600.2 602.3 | 0.03 mag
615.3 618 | 0.04 mag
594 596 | 0.01 mag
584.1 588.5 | 0.00 mag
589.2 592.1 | 0.06 mag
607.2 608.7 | -0.02 mag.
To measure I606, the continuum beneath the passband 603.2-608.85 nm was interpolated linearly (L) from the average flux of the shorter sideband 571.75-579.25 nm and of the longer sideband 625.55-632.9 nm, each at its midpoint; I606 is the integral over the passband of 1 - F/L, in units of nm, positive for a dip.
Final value -0.21 nm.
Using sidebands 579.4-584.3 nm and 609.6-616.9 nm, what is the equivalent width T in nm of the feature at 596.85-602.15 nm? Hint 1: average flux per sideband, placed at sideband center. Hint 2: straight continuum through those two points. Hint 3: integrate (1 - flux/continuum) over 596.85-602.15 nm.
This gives 0.07 nm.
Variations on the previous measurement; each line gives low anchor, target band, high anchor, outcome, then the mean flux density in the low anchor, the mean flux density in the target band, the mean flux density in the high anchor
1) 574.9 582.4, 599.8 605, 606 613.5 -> 0.000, 20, 19.8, 19.7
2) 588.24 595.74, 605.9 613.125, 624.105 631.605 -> -0.306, 18.9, 19.8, 18.9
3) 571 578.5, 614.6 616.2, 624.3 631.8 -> -0.020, 19.7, 19.4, 18.9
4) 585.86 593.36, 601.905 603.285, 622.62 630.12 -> -0.052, 19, 19.6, 18.8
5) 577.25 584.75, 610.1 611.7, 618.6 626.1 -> -0.049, 20.2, 19.6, 18.6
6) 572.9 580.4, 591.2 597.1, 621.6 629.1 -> -0.050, 19.9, 19.6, 18.6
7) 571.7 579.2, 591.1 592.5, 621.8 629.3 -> 0.009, 19.8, 19.3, 18.6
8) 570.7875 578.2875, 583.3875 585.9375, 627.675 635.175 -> -0.060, 19.7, 20.1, 19.3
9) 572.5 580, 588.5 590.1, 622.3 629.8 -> 0.207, 19.9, 17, 18.7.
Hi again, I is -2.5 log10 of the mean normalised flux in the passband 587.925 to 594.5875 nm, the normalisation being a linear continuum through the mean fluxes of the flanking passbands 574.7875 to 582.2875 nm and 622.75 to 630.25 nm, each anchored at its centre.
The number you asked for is 0.04 mag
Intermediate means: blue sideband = 19.9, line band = 18.9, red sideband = 18.8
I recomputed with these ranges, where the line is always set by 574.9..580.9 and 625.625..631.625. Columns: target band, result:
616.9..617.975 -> 0.02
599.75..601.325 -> 0.01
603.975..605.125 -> -0.07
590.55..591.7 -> 0.02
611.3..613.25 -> -0.01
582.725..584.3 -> -0.05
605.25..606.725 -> -0.03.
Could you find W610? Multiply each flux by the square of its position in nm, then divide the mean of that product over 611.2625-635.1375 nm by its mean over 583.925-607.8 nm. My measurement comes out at 1.06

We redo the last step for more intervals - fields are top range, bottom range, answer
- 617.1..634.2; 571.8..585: 1.10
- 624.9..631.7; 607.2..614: 1.03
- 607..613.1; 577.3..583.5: 1.08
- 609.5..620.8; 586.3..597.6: 1.08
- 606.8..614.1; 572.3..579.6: 1.11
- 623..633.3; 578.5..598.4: 1.10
